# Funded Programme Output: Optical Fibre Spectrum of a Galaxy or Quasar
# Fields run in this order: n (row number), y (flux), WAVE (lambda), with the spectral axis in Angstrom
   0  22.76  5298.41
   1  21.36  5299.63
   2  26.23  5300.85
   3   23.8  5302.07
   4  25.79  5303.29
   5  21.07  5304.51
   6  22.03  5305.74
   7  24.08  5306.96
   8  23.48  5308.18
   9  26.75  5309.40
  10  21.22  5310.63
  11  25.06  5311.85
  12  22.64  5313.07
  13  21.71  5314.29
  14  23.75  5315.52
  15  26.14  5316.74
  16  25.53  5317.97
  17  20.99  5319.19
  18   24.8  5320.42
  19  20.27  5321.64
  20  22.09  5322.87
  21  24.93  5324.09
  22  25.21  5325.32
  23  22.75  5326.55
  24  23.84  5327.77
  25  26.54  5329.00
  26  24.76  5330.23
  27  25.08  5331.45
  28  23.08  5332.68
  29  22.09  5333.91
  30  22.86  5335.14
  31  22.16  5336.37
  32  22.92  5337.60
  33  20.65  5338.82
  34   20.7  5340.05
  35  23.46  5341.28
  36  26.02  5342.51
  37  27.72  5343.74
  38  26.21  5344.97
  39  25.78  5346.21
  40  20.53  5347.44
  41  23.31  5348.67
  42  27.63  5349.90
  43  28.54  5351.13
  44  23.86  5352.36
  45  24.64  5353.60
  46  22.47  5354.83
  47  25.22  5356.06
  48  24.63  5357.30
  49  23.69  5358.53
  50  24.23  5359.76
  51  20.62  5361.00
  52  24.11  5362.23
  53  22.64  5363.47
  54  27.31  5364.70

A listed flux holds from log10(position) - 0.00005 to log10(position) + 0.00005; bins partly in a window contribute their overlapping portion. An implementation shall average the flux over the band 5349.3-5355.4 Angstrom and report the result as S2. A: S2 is 25.4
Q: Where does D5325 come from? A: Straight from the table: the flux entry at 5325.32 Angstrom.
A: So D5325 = 25.21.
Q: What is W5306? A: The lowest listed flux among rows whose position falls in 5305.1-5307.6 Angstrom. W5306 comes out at 22.03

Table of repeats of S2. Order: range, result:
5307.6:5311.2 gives 23.8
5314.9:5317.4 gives 24.9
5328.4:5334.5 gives 24.3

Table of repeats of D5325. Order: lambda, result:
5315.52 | 23.75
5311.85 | 25.06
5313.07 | 22.64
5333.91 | 22.09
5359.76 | 24.23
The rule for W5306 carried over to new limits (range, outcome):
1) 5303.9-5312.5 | 21.07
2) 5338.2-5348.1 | 20.53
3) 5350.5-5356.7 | 22.47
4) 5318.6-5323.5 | 20.27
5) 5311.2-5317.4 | 21.71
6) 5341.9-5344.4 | 26.02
